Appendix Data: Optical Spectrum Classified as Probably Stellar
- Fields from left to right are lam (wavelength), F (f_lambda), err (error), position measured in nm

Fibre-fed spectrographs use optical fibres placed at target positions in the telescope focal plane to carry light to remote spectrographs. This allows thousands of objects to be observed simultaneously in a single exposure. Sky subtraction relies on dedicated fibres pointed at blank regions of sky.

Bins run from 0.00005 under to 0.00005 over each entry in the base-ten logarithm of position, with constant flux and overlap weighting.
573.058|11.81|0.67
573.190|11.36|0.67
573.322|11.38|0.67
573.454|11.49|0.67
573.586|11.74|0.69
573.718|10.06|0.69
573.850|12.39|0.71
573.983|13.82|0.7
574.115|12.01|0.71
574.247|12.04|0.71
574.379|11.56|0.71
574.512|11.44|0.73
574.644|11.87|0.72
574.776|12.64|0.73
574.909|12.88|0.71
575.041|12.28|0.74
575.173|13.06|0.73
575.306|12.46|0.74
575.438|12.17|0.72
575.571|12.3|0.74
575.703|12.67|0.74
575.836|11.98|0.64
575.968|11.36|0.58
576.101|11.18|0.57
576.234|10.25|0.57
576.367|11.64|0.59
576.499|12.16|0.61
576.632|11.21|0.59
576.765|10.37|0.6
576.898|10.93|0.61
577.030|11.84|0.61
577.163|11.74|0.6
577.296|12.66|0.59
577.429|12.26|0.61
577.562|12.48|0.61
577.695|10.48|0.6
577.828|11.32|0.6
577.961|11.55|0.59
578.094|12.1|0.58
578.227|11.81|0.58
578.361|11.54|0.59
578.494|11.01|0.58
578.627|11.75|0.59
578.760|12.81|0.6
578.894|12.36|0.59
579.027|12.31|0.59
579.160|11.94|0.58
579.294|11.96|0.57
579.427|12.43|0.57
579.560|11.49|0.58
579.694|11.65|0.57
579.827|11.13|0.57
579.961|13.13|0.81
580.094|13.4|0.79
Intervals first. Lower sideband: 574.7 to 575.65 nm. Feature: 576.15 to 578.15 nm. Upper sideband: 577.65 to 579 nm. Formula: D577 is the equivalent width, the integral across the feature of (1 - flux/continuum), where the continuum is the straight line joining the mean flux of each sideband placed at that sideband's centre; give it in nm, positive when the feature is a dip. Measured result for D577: 0.08 nm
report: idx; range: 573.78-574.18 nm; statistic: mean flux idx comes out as 12.7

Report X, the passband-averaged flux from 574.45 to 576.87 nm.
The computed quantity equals 11.9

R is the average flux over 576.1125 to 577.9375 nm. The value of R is 11.5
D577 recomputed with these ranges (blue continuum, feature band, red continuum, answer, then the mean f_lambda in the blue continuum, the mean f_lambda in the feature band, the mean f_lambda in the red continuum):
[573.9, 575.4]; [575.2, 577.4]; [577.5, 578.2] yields 0.047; 12.4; 11.7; 11.6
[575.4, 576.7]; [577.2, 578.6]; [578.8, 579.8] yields 0.017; 11.7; 11.7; 12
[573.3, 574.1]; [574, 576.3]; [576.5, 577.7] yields -0.057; 11.8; 12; 11.6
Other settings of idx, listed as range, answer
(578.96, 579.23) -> 12.1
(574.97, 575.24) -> 12.7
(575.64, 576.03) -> 12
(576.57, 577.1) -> 11.1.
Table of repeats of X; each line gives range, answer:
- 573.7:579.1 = 11.9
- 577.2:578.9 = 11.8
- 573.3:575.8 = 12.1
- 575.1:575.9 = 12.4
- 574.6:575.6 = 12.5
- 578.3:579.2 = 12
